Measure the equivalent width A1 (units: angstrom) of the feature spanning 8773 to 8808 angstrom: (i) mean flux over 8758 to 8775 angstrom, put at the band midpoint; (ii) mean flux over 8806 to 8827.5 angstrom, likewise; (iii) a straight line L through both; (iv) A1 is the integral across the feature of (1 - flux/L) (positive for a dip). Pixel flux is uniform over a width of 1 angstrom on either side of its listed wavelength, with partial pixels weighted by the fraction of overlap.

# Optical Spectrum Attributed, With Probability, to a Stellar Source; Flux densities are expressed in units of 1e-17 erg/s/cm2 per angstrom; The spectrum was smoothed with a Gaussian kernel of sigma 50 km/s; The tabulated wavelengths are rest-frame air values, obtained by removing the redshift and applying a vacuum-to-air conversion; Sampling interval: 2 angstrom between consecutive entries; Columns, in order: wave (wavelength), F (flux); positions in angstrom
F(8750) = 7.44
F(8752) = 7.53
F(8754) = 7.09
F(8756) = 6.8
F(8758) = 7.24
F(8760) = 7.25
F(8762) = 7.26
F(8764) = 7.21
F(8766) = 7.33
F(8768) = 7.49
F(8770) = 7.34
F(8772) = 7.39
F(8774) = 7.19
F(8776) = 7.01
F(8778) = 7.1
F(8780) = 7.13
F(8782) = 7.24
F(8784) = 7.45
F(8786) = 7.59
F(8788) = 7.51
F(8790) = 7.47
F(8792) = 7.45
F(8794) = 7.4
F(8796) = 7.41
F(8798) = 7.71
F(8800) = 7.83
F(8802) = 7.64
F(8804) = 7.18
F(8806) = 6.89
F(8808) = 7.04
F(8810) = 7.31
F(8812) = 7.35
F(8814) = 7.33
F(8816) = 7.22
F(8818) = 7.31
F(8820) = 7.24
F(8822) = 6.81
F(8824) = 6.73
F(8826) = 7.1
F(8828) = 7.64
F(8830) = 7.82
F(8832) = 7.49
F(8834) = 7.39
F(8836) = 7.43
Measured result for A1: -0.6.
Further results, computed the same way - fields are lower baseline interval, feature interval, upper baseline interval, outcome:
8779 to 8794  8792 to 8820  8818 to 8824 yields -0.6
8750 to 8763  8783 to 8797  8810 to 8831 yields -0.4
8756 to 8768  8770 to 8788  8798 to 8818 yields 0.0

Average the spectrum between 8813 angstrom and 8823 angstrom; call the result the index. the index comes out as 7.18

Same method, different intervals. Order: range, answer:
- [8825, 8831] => 7.52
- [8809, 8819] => 7.3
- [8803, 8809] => 7.04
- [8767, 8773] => 7.41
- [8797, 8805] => 7.59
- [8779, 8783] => 7.19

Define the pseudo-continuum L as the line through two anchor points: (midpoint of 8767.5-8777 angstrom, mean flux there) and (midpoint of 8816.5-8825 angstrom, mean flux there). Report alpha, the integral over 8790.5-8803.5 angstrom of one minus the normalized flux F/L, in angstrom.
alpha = -0.7 angstrom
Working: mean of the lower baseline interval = 7.27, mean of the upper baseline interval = 7.03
